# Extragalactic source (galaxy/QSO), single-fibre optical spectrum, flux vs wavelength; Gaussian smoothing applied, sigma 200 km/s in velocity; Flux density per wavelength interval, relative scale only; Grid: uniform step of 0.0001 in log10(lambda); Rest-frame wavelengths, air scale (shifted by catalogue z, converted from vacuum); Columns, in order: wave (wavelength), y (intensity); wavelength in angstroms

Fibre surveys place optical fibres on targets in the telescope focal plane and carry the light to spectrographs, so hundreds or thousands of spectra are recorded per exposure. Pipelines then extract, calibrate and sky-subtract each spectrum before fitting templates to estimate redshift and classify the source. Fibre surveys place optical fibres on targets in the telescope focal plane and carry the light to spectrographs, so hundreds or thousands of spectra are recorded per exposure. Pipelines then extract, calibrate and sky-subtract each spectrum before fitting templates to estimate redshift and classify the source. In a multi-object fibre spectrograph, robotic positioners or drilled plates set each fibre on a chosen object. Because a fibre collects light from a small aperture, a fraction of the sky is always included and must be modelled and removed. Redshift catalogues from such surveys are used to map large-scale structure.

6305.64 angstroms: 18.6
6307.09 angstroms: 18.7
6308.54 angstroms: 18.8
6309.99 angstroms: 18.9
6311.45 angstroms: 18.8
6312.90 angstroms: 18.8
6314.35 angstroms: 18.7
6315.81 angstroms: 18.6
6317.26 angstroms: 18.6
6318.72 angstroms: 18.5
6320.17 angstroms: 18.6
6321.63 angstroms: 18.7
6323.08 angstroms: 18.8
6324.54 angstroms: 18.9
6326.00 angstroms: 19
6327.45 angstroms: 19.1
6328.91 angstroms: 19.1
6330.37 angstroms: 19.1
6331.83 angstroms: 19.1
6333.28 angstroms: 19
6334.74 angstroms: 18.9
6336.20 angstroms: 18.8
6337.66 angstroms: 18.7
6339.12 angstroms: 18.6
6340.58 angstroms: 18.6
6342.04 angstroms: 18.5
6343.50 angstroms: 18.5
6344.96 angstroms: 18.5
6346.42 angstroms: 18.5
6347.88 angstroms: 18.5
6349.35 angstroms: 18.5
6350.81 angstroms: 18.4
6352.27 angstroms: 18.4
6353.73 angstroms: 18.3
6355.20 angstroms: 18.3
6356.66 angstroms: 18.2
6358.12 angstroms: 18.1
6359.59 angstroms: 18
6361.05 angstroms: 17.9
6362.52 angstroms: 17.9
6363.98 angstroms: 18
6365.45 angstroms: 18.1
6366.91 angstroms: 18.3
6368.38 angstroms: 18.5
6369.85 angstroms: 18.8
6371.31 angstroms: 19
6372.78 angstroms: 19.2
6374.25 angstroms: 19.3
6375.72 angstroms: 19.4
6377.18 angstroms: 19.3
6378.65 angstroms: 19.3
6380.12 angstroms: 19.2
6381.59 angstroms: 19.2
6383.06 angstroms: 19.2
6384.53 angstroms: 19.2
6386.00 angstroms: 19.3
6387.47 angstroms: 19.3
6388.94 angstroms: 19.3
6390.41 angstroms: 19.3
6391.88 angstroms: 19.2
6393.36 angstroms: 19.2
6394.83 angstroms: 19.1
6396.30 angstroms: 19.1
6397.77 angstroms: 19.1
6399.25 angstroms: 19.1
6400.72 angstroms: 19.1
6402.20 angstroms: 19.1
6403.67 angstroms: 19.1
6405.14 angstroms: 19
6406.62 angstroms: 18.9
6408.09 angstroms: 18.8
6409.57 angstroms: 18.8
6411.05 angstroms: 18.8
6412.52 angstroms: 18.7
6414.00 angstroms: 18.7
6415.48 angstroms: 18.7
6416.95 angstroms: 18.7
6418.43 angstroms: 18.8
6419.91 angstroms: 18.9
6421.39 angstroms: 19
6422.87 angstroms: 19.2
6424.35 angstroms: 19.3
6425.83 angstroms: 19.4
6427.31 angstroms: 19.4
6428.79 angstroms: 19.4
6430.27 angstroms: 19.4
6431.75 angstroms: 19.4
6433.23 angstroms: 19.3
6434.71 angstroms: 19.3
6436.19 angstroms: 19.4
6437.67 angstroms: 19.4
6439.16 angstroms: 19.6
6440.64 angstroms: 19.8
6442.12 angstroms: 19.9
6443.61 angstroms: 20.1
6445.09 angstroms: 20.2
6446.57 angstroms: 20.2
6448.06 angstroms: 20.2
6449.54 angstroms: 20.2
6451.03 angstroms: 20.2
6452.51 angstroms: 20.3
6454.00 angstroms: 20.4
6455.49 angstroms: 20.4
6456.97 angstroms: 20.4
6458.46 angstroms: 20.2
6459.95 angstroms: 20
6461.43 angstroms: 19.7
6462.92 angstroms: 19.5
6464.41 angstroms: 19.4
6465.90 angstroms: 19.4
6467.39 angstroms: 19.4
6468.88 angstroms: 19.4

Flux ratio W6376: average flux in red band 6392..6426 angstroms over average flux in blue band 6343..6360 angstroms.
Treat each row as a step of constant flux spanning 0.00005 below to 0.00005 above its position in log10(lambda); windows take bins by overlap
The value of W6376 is 1.03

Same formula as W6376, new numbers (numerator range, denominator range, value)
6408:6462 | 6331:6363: 1.06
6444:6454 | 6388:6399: 1.06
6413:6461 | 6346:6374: 1.07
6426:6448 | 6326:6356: 1.05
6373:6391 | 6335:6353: 1.04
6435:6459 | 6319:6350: 1.07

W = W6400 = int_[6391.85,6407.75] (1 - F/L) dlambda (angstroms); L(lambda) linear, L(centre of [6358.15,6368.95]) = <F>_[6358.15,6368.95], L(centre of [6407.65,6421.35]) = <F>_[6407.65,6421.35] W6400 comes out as -0.4 angstroms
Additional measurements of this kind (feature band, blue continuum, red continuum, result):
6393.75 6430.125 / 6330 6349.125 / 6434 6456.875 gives 1.0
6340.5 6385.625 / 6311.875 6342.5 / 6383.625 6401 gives 0.9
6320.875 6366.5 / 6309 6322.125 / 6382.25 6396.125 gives 0.8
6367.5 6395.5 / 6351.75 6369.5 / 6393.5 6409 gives -0.8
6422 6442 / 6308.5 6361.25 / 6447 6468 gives 0.3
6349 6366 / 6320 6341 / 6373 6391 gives 0.8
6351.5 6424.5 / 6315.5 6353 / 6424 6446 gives 1.2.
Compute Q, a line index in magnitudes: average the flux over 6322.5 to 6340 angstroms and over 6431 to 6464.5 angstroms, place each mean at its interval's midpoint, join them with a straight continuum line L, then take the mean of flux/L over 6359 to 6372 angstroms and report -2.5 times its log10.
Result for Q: 0.05 mag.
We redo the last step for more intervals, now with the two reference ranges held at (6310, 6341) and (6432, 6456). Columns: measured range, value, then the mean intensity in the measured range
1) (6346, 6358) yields 0.04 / 18.4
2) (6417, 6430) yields 0.03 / 19.1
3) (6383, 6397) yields 0.01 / 19.2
